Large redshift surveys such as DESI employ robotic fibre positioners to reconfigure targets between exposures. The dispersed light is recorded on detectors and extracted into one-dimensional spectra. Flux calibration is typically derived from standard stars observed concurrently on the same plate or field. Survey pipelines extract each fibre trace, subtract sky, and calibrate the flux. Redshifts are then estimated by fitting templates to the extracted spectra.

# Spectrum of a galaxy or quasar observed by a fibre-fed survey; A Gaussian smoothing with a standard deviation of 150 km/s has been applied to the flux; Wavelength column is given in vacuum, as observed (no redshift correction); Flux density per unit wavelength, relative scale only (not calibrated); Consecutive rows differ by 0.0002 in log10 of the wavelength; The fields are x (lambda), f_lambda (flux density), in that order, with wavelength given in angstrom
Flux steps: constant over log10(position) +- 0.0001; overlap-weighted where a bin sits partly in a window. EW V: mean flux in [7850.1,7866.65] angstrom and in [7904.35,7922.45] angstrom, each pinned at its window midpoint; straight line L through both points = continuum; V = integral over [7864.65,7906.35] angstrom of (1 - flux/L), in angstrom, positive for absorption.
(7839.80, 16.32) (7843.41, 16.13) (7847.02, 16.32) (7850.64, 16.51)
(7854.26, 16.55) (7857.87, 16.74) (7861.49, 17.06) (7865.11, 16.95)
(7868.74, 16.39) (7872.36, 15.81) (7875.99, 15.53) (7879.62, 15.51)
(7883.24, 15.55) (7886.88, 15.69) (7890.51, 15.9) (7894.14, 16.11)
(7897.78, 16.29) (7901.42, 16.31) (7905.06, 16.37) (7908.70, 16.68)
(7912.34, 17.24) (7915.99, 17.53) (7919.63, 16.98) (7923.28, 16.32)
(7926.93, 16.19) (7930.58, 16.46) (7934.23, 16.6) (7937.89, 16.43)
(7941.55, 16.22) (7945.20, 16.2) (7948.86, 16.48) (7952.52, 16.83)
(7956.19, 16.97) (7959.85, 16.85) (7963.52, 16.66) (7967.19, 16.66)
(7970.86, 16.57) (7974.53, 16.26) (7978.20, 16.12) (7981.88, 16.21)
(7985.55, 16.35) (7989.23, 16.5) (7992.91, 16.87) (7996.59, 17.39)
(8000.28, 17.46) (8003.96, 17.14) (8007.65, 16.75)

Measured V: 2.2 angstrom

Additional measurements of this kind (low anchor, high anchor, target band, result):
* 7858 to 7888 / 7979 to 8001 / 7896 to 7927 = -0.71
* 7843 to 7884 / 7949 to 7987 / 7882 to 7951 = 0.03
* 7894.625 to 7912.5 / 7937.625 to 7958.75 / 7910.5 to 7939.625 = -0.37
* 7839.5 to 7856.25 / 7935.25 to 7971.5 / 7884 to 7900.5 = 0.48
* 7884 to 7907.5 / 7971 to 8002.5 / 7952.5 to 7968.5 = -0.30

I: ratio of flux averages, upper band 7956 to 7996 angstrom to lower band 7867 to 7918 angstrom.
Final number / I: 1.02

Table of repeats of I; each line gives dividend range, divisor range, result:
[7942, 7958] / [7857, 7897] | 1.03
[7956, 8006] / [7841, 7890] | 1.03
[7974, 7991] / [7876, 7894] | 1.04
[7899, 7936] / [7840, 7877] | 1.02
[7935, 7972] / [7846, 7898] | 1.02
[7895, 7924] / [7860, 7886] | 1.04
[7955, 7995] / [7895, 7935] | 1.00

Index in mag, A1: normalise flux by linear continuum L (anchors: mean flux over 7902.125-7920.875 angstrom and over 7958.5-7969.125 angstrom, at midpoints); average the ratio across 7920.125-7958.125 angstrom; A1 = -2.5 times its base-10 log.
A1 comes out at 0.021 mag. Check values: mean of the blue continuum 16.9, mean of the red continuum 16.7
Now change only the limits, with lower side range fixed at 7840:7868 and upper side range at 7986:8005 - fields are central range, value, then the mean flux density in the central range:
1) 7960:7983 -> 0.03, 16.4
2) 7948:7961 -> 0.01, 16.8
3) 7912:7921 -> -0.03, 17.3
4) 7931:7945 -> 0.03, 16.4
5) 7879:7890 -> 0.07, 15.6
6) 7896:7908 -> 0.02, 16.4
